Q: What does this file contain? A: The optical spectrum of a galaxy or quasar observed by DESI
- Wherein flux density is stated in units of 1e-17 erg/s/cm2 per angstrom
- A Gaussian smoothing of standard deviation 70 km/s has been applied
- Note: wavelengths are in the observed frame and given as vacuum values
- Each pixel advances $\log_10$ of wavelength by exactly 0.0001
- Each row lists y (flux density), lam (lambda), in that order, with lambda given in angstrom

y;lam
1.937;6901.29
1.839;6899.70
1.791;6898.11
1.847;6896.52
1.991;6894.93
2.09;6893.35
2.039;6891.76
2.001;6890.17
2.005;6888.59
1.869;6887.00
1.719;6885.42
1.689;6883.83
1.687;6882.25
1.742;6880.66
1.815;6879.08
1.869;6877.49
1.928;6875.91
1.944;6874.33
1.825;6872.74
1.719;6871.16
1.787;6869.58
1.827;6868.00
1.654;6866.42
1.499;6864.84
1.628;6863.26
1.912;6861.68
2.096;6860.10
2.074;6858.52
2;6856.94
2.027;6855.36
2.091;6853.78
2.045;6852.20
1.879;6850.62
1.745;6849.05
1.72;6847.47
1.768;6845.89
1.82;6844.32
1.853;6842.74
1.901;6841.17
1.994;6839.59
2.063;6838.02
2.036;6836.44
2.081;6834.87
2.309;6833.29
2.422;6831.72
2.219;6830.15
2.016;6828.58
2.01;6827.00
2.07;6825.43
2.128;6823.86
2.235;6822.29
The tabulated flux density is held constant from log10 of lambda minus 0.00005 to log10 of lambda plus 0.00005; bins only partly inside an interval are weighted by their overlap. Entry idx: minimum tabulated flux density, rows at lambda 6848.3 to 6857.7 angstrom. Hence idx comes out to 1.745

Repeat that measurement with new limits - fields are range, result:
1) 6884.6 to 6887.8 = 1.719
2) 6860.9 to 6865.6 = 1.499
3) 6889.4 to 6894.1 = 2.001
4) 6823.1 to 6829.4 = 2.01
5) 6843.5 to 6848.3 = 1.72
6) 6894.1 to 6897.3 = 1.847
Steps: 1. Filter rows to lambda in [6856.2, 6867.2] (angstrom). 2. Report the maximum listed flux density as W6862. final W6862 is 2.096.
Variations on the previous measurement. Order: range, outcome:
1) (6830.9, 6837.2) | 2.422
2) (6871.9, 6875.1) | 1.944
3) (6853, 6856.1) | 2.091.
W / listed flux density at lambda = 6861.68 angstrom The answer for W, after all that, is 1.912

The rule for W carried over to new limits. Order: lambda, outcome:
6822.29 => 2.235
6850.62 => 1.879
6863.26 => 1.628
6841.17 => 1.901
